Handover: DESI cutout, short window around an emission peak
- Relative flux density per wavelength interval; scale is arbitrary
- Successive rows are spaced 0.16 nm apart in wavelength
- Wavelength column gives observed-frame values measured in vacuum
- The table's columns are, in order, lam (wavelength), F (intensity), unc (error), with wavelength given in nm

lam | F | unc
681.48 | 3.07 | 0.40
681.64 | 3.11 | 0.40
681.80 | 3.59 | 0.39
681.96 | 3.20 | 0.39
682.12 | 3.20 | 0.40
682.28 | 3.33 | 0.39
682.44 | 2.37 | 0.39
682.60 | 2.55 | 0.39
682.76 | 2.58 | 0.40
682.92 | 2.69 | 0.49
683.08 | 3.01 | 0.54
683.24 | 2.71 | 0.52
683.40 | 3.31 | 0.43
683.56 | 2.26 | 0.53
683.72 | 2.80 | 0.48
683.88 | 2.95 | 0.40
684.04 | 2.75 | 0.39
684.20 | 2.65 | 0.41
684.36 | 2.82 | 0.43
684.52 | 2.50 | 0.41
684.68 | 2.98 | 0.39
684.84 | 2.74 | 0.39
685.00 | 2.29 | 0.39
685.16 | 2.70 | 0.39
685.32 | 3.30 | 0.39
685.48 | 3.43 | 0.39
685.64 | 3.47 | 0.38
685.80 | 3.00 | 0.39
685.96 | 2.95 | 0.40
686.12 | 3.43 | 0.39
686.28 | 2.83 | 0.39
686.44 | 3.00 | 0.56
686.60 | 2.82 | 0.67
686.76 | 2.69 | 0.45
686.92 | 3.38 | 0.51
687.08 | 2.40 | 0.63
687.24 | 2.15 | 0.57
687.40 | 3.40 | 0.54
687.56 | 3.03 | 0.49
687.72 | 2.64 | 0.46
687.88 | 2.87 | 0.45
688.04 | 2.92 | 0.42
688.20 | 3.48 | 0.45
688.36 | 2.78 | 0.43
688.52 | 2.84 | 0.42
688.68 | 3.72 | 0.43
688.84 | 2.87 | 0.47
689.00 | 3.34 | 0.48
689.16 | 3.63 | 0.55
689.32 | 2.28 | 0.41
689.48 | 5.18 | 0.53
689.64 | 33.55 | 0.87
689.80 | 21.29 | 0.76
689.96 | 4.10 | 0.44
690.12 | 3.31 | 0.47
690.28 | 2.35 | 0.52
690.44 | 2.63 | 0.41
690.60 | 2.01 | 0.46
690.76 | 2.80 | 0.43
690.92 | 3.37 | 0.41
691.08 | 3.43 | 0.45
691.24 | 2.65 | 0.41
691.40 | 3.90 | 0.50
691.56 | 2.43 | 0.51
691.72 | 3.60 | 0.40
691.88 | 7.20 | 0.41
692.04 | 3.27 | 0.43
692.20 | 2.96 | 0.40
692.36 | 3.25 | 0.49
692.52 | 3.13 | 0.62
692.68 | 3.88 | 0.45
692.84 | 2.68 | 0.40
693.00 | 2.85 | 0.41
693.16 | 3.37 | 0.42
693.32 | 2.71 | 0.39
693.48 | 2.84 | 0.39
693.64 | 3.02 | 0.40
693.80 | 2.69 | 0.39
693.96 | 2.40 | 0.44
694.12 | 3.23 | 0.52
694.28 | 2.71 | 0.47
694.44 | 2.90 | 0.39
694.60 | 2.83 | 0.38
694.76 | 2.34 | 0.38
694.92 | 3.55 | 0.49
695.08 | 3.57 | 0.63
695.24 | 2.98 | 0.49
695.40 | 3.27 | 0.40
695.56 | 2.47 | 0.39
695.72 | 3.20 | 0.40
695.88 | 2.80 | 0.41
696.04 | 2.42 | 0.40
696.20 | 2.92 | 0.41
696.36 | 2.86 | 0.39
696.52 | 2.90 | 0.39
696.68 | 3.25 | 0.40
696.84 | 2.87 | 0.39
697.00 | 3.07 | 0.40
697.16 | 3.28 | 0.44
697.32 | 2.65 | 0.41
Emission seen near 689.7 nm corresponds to H-alpha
